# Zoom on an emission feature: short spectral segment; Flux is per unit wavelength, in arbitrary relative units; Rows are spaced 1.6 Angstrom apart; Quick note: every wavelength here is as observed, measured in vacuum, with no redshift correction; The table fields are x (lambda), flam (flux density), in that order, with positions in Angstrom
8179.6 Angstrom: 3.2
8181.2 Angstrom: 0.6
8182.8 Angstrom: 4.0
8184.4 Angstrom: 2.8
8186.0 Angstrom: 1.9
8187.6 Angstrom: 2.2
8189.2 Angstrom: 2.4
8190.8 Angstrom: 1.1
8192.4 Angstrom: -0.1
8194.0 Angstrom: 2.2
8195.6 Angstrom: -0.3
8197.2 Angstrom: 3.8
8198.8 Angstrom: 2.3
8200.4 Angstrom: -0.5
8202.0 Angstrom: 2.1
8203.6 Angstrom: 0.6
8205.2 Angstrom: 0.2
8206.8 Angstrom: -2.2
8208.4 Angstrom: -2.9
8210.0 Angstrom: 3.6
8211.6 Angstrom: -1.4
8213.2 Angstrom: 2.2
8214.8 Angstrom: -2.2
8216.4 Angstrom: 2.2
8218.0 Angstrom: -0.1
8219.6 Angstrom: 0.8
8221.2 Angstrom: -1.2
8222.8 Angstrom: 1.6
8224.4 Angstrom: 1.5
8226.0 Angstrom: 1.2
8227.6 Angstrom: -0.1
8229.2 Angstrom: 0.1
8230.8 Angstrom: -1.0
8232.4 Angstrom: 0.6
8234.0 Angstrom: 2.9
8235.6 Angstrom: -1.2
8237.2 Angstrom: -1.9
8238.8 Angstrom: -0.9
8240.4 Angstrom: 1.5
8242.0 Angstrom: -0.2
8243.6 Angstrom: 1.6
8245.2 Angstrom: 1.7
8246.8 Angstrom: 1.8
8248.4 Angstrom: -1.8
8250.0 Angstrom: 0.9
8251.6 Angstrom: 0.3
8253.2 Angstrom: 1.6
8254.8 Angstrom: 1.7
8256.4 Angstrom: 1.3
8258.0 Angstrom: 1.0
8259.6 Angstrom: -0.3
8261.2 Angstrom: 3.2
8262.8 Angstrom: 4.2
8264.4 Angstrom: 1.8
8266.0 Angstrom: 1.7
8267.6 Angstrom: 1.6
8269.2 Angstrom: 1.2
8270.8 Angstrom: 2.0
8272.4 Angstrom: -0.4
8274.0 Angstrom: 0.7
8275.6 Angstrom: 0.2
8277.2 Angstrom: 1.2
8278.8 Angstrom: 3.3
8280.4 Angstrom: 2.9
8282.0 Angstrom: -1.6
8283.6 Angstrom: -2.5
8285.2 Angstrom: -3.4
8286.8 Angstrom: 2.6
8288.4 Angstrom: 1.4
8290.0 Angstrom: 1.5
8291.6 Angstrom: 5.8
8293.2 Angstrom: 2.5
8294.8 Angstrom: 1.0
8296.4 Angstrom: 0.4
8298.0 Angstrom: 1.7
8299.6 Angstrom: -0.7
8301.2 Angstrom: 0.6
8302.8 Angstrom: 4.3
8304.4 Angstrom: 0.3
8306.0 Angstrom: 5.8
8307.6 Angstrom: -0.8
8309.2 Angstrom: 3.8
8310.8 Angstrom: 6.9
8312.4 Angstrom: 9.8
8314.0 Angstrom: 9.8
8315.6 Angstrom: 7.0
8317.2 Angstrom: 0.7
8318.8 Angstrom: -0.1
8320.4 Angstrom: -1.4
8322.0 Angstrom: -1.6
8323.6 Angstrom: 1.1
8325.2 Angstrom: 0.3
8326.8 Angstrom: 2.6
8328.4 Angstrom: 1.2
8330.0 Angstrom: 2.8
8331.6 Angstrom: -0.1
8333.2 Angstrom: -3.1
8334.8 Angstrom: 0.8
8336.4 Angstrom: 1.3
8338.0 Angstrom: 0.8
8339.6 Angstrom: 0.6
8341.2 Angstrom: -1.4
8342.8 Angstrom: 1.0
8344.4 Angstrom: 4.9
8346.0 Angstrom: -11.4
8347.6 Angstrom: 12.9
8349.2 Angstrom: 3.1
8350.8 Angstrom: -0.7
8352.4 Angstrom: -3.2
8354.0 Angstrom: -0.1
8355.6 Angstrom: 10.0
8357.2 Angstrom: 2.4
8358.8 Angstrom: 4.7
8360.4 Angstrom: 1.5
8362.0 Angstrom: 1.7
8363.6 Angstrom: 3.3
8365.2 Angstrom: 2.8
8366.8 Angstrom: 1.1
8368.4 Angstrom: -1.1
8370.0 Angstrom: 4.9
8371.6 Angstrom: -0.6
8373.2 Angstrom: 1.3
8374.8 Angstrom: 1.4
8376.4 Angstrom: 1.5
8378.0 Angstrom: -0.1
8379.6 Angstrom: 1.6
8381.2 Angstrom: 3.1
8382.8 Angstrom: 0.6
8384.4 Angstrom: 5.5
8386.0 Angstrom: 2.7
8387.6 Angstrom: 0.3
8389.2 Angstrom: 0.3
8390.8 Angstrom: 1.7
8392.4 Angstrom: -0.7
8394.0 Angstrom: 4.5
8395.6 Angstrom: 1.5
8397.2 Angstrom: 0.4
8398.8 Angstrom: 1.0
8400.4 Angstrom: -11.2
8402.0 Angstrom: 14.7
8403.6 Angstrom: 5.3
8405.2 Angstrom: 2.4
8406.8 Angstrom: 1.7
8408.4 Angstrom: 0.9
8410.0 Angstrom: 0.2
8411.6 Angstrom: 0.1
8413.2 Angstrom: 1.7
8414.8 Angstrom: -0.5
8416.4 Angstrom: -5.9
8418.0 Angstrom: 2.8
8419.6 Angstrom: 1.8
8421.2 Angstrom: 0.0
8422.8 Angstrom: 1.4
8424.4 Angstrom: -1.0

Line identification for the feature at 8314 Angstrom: H-gamma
